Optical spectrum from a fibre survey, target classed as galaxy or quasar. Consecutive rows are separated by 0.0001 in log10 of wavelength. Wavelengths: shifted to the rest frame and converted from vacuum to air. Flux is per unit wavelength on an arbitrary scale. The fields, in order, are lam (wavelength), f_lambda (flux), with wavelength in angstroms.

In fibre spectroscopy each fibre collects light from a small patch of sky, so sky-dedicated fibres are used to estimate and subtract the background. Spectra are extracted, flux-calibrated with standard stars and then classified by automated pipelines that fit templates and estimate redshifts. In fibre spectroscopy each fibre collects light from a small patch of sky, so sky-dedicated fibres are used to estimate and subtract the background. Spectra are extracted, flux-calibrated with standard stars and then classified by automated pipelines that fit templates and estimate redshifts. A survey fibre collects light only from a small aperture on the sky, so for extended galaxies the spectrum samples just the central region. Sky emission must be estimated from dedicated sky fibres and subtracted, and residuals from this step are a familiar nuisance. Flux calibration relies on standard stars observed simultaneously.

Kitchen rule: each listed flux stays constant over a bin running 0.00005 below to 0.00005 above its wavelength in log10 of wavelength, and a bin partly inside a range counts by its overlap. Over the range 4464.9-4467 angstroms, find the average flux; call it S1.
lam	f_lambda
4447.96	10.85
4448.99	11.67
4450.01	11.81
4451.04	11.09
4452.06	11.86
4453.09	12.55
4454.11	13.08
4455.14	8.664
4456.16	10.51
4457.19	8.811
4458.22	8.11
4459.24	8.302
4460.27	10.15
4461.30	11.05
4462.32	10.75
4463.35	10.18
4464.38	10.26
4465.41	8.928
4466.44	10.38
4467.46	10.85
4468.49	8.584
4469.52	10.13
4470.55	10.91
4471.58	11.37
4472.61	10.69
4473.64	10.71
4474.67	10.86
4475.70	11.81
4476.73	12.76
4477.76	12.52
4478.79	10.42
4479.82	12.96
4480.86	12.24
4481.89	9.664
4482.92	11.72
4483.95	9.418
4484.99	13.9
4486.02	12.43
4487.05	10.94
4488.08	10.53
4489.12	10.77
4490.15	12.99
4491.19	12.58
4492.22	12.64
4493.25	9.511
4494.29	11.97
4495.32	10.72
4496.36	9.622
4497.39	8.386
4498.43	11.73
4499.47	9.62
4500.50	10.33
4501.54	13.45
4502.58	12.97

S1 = 9.72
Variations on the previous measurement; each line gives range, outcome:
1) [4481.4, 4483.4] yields 10.7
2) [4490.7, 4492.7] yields 12.6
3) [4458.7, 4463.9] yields 10.1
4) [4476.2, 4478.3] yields 12.6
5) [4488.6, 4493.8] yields 11.7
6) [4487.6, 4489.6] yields 10.6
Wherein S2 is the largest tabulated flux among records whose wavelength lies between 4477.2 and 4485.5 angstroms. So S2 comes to 13.9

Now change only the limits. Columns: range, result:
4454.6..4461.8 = 11.05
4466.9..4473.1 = 11.37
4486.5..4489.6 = 10.94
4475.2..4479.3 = 12.76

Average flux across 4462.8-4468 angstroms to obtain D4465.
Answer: 10.1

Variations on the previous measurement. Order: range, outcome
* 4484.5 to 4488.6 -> 12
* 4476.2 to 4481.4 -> 12.2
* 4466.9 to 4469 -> 9.77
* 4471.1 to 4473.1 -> 11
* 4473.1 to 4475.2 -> 10.8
